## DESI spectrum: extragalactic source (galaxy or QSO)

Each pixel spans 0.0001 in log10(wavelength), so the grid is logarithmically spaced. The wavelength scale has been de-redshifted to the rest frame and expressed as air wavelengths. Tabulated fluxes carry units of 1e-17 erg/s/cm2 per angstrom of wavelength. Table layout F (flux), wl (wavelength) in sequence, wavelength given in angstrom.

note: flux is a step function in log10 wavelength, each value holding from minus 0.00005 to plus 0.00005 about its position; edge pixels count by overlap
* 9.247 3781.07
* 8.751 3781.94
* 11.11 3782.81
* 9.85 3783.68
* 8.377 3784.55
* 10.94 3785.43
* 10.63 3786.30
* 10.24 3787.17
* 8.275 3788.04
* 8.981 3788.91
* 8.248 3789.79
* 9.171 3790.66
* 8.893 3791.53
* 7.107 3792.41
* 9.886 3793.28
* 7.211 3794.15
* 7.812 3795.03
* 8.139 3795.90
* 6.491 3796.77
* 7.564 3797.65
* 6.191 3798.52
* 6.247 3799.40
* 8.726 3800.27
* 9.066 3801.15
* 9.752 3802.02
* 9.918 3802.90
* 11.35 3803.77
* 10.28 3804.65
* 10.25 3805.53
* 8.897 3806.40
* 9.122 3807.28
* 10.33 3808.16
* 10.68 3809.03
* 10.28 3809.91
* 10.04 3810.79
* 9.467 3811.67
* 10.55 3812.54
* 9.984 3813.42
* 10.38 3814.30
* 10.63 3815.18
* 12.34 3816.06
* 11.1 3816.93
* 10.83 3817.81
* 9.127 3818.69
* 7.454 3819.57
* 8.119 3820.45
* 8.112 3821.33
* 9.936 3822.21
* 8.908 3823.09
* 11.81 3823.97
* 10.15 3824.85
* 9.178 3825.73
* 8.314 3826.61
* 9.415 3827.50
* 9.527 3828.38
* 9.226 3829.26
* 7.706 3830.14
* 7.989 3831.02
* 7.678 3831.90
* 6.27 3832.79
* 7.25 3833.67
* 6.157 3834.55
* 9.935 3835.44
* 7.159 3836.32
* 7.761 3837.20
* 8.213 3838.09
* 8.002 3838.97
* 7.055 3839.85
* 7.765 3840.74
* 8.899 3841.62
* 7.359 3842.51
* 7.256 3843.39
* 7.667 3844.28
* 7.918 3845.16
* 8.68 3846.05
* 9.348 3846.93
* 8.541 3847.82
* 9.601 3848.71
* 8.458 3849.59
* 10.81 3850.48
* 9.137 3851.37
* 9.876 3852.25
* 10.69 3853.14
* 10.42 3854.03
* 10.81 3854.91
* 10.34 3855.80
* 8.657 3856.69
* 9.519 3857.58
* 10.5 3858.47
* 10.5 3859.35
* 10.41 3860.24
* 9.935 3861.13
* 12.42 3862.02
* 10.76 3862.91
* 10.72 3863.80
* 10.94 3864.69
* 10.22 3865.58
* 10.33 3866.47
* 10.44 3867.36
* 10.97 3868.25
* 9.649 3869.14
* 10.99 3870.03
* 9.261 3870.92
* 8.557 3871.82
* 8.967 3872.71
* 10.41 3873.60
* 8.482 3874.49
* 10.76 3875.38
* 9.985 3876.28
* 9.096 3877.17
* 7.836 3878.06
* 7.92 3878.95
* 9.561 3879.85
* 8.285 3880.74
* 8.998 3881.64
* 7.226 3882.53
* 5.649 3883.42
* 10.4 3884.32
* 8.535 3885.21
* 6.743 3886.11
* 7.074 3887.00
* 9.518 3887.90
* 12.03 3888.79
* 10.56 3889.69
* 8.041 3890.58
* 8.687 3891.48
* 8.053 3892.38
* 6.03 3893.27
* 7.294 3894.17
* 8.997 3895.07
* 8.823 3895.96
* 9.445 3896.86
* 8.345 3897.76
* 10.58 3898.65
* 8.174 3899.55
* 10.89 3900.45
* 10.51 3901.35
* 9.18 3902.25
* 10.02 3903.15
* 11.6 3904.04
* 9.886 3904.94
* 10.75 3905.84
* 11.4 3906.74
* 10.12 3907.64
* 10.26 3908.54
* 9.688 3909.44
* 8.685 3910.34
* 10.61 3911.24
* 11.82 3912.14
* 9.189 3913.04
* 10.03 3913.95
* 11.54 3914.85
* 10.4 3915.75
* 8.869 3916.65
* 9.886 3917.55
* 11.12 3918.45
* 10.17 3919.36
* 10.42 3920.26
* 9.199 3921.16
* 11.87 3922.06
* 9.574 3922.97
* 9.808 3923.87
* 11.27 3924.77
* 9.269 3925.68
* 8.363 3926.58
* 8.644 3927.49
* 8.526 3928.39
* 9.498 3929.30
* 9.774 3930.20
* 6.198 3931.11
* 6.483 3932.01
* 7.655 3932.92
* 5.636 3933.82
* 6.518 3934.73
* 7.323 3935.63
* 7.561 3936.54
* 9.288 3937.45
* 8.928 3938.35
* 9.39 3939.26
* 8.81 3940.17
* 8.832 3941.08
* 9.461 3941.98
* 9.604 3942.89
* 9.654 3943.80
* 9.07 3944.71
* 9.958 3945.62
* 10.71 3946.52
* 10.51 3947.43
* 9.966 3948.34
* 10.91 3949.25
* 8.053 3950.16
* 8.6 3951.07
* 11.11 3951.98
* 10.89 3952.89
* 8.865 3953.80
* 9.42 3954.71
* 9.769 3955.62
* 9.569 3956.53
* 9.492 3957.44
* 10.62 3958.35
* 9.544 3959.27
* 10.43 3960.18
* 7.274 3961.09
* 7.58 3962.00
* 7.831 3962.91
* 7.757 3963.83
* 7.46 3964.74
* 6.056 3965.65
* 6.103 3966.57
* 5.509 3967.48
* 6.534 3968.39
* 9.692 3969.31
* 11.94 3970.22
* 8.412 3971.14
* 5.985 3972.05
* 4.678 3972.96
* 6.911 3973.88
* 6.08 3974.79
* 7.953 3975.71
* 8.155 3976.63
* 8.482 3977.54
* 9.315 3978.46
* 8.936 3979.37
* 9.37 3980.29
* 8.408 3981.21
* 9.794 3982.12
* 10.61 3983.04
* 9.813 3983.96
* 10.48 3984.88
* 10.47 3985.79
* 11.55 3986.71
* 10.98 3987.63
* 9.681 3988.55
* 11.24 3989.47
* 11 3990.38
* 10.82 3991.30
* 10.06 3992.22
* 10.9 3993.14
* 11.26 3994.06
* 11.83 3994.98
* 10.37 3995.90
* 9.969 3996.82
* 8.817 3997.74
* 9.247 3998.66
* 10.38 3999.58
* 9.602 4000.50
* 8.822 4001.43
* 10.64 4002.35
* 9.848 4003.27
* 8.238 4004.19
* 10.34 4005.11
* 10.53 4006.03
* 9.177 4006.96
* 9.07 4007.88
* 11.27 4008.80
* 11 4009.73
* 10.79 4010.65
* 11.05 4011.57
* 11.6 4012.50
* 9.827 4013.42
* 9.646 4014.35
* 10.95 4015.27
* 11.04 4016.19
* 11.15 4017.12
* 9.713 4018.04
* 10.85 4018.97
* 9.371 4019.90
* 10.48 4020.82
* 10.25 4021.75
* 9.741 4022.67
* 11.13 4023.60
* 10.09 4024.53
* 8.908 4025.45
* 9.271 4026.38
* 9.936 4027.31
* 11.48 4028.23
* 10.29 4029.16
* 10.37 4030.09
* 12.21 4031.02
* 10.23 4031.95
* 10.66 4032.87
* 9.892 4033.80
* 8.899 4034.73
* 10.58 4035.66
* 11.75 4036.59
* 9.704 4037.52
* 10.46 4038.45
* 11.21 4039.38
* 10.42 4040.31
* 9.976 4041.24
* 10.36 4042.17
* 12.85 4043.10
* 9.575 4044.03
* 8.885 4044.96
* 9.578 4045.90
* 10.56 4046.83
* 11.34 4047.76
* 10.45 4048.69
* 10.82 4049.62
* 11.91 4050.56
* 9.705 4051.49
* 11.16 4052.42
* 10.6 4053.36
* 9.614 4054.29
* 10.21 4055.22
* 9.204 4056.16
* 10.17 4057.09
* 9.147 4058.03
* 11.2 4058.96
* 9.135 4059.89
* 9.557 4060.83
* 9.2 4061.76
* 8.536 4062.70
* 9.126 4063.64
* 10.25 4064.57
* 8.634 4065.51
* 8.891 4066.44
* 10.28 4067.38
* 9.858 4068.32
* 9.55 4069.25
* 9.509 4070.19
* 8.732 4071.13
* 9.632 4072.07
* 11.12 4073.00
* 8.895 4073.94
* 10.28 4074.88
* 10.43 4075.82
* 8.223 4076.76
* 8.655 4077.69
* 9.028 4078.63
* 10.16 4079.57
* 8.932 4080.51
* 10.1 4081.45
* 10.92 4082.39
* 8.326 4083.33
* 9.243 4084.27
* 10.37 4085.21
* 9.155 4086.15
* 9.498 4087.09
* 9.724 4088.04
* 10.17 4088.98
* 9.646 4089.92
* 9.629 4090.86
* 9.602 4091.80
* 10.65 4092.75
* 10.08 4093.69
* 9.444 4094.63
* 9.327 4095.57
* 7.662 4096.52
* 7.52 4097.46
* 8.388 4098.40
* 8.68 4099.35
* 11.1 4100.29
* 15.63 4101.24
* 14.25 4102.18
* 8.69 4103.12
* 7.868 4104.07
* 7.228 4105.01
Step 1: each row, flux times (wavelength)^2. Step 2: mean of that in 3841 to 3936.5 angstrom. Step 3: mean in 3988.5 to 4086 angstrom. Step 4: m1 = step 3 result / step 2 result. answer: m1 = 1.2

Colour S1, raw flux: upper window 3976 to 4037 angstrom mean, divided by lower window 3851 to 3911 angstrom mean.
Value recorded 1.07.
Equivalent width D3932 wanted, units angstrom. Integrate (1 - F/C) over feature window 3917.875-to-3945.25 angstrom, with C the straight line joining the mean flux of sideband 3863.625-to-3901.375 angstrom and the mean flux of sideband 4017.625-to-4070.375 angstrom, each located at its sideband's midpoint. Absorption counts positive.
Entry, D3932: 1.4 angstrom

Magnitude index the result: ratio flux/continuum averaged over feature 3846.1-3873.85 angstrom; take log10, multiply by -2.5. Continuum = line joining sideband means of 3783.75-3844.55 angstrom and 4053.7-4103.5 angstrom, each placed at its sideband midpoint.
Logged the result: -0.11 mag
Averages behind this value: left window 8.9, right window 9.7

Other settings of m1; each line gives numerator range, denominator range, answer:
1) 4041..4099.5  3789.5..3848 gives 1.25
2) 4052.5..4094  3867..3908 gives 1.15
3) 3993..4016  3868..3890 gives 1.20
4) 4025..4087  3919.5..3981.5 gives 1.21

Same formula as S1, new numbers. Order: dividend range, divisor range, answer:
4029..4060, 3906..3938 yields 1.11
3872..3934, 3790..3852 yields 1.05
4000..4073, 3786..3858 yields 1.13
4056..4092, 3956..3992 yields 1.09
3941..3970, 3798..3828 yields 0.94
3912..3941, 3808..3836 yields 0.98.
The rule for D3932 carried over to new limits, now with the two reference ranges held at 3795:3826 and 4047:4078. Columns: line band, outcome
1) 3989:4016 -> -1.5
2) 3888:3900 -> 0.9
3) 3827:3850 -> 3.3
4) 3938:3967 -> 1.6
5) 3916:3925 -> -0.5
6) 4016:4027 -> -0.4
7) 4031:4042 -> -0.7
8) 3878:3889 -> 1.3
